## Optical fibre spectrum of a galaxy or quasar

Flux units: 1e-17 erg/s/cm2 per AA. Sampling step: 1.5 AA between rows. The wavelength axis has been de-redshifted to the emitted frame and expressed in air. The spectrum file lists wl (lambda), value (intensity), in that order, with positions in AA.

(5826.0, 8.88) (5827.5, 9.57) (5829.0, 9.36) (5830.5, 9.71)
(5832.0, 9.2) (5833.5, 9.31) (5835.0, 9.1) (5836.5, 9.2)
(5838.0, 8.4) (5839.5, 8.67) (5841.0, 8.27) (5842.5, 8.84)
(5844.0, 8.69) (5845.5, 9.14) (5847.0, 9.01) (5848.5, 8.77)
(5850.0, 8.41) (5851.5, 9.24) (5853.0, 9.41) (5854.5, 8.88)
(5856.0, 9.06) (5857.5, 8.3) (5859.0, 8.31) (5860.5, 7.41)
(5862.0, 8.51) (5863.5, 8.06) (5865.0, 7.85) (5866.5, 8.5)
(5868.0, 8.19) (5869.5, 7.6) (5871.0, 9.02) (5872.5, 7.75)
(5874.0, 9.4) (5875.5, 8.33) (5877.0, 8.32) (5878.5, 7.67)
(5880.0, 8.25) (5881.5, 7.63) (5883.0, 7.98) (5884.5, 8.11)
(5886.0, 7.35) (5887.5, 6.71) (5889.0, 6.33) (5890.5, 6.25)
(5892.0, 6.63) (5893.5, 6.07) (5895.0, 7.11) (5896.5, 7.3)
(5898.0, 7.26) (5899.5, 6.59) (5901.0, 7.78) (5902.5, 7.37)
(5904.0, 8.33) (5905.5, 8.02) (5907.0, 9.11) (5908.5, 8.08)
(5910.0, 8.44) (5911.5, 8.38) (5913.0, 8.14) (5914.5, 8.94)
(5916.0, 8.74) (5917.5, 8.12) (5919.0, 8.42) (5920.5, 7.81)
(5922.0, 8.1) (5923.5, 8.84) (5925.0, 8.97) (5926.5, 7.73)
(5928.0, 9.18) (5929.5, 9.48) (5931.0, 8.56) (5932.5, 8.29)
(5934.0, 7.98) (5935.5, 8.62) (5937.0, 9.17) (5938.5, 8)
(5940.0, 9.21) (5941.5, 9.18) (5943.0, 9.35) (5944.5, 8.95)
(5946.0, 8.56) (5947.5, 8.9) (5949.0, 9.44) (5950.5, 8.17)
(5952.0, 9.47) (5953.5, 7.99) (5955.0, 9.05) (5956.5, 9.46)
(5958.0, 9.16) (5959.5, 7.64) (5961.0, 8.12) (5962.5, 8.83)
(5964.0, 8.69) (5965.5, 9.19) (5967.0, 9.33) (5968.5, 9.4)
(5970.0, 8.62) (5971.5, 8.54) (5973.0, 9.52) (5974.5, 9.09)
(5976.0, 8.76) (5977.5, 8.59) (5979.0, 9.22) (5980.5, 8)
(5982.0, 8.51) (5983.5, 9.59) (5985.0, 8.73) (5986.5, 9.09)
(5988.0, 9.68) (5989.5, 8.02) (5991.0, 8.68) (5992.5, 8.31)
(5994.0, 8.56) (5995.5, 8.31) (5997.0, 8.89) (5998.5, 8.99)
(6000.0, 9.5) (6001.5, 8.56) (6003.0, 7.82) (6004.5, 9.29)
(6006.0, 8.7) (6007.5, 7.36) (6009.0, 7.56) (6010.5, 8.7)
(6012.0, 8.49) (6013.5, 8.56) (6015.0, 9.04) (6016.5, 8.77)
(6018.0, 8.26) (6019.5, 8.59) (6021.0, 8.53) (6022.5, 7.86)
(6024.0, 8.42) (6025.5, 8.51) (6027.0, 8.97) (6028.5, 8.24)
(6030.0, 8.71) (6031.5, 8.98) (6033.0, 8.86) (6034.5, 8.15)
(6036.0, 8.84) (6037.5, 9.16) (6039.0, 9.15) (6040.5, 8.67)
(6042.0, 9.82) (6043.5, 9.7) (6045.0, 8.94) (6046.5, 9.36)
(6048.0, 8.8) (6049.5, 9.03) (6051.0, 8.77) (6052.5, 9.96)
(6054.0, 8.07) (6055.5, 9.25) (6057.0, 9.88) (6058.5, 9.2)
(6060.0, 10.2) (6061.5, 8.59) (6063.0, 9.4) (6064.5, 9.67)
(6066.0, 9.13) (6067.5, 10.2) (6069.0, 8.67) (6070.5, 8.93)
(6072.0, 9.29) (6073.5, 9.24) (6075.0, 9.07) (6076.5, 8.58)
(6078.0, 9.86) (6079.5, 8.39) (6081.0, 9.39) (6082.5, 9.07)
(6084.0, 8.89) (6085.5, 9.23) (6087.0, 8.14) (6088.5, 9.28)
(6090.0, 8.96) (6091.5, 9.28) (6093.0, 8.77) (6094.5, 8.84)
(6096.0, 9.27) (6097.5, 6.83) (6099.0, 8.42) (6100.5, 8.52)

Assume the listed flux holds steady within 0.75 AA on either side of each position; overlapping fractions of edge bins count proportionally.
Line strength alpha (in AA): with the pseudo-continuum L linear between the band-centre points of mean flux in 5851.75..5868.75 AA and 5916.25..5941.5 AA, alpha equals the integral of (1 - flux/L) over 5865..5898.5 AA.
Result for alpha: 3.3 AA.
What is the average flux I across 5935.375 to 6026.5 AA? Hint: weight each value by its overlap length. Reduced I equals 8.72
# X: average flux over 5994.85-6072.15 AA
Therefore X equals 8.87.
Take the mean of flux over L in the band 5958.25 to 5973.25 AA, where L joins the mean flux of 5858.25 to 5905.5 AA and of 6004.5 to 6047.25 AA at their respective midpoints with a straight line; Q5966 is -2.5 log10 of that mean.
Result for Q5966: -0.06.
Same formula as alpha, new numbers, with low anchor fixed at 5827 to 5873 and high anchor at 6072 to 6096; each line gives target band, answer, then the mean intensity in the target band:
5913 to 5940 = 0.83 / 8.53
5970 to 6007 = 0.46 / 8.78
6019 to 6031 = 0.60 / 8.49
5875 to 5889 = 1.63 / 7.73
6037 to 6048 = -0.33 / 9.23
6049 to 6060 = -0.32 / 9.24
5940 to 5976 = -0.22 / 8.9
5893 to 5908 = 2.13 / 7.53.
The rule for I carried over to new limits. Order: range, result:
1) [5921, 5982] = 8.78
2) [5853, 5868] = 8.37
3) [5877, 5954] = 8.14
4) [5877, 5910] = 7.47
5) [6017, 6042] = 8.66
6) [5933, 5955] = 8.79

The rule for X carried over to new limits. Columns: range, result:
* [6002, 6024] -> 8.4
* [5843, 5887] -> 8.38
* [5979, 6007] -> 8.74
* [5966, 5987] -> 8.93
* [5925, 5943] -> 8.71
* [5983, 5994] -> 8.83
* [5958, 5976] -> 8.83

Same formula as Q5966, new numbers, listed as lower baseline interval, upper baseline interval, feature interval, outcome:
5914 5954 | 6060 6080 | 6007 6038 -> 0.06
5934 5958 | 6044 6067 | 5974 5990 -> 0.02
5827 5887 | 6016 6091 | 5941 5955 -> -0.02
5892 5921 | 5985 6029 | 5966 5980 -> -0.08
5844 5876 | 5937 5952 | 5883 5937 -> 0.11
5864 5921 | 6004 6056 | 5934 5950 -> -0.09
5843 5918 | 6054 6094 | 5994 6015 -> 0.03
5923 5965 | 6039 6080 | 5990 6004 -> 0.04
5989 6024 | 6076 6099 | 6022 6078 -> -0.05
